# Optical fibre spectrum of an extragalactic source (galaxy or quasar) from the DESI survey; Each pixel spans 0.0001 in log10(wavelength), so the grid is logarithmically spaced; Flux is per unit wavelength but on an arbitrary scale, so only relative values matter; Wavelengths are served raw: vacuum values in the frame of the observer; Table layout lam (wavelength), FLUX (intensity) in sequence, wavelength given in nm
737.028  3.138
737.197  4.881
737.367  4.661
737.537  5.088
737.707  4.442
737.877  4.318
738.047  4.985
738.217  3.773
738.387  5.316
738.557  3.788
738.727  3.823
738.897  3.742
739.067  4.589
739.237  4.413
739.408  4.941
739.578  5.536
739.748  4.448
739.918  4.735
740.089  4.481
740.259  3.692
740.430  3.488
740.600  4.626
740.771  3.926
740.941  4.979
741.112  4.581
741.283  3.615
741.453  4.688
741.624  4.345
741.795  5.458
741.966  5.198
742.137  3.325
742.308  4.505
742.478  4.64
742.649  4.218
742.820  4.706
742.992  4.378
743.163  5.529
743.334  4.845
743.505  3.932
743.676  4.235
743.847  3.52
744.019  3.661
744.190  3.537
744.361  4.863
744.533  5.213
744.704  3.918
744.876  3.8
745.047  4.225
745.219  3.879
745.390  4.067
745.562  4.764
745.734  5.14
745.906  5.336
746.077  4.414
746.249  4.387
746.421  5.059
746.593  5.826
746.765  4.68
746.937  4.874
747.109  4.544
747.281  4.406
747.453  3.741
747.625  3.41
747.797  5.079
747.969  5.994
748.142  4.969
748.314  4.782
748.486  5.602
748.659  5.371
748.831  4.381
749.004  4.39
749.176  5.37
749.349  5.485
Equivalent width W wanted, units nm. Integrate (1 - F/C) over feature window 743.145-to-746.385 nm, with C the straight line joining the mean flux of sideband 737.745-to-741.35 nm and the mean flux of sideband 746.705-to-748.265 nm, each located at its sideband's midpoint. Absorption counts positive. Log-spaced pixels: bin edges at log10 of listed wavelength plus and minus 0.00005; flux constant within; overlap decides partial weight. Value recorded 0.127 nm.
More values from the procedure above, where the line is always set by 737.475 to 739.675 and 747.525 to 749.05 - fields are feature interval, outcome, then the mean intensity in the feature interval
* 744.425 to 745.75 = 0.12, 4.34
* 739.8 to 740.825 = 0.09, 4.17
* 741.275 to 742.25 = 0.03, 4.5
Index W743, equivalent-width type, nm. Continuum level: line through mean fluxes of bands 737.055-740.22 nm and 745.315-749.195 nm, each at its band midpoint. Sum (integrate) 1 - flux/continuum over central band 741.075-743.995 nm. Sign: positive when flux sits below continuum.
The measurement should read 0.13 nm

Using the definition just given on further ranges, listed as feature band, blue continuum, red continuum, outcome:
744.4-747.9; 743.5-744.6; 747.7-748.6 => 0.110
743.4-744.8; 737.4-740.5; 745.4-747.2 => 0.182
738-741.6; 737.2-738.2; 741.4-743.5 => 0.198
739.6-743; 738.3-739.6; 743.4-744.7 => -0.086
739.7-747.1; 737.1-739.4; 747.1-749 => 0.238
